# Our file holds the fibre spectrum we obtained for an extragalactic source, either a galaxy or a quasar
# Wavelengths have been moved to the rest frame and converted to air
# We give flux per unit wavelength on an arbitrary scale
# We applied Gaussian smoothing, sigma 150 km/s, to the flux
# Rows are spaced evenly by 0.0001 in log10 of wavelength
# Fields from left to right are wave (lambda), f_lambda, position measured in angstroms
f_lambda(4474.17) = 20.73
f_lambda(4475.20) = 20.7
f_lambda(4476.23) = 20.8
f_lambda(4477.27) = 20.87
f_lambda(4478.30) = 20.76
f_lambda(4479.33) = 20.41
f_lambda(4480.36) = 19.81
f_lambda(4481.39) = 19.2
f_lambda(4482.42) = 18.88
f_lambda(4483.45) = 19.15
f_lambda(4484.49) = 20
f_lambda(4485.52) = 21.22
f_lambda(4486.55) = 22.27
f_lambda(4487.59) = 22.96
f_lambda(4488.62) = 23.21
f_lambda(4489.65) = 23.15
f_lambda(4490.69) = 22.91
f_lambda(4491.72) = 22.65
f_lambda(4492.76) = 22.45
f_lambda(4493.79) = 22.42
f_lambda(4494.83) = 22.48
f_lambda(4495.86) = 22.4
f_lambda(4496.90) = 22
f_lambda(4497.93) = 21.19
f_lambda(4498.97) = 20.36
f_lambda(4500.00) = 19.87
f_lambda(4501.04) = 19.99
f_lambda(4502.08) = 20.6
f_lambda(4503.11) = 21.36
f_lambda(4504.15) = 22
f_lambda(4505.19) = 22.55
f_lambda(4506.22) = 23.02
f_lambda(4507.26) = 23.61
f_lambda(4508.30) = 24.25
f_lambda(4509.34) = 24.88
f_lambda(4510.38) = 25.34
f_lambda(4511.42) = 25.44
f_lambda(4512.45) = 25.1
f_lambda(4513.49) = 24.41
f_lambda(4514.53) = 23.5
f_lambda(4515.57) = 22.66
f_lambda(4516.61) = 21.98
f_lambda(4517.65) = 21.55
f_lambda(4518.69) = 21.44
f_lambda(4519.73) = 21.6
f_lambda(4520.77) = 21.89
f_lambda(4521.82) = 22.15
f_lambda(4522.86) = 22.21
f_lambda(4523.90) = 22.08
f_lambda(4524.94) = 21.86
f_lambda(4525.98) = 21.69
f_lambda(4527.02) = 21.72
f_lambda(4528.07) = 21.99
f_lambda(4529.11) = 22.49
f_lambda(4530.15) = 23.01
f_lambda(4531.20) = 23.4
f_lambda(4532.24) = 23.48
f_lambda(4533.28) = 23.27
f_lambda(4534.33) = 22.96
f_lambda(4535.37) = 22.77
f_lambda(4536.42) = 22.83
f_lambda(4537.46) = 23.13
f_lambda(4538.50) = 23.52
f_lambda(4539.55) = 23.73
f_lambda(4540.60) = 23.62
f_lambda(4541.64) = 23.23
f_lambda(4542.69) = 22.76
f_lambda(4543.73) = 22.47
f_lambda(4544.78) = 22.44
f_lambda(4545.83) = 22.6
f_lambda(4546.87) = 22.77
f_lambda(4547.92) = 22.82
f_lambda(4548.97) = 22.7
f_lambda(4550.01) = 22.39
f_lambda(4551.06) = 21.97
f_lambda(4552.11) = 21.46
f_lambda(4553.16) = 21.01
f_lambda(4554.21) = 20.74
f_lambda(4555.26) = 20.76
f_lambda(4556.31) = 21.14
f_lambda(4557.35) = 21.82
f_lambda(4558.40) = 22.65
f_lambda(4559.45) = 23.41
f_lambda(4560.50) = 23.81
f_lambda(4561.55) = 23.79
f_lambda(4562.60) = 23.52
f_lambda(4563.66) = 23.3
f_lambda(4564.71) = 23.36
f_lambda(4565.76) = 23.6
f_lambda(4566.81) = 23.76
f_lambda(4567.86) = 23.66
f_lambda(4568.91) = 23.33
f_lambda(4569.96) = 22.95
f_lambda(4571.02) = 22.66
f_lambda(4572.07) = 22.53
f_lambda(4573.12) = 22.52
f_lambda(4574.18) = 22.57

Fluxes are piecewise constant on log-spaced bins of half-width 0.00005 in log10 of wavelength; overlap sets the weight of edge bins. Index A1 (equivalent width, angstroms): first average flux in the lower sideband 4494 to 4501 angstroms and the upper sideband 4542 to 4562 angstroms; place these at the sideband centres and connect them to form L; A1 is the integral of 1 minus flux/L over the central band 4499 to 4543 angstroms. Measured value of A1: -2.0 angstroms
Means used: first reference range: 21.3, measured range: 22.7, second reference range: 22.3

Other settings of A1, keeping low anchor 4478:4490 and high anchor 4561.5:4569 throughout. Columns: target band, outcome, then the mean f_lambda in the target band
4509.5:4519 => -0.7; 23.6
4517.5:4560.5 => 0.5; 22.4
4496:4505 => 0.2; 21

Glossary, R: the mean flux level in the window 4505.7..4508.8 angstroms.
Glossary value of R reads 23.6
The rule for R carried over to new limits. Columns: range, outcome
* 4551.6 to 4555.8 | 21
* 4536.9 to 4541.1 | 23.5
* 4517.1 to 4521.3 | 21.6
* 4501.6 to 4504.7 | 21.3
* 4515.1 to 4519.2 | 21.9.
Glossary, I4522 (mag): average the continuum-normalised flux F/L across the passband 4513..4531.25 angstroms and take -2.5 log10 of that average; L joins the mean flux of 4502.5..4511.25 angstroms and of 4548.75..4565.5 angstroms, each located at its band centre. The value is 0.040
